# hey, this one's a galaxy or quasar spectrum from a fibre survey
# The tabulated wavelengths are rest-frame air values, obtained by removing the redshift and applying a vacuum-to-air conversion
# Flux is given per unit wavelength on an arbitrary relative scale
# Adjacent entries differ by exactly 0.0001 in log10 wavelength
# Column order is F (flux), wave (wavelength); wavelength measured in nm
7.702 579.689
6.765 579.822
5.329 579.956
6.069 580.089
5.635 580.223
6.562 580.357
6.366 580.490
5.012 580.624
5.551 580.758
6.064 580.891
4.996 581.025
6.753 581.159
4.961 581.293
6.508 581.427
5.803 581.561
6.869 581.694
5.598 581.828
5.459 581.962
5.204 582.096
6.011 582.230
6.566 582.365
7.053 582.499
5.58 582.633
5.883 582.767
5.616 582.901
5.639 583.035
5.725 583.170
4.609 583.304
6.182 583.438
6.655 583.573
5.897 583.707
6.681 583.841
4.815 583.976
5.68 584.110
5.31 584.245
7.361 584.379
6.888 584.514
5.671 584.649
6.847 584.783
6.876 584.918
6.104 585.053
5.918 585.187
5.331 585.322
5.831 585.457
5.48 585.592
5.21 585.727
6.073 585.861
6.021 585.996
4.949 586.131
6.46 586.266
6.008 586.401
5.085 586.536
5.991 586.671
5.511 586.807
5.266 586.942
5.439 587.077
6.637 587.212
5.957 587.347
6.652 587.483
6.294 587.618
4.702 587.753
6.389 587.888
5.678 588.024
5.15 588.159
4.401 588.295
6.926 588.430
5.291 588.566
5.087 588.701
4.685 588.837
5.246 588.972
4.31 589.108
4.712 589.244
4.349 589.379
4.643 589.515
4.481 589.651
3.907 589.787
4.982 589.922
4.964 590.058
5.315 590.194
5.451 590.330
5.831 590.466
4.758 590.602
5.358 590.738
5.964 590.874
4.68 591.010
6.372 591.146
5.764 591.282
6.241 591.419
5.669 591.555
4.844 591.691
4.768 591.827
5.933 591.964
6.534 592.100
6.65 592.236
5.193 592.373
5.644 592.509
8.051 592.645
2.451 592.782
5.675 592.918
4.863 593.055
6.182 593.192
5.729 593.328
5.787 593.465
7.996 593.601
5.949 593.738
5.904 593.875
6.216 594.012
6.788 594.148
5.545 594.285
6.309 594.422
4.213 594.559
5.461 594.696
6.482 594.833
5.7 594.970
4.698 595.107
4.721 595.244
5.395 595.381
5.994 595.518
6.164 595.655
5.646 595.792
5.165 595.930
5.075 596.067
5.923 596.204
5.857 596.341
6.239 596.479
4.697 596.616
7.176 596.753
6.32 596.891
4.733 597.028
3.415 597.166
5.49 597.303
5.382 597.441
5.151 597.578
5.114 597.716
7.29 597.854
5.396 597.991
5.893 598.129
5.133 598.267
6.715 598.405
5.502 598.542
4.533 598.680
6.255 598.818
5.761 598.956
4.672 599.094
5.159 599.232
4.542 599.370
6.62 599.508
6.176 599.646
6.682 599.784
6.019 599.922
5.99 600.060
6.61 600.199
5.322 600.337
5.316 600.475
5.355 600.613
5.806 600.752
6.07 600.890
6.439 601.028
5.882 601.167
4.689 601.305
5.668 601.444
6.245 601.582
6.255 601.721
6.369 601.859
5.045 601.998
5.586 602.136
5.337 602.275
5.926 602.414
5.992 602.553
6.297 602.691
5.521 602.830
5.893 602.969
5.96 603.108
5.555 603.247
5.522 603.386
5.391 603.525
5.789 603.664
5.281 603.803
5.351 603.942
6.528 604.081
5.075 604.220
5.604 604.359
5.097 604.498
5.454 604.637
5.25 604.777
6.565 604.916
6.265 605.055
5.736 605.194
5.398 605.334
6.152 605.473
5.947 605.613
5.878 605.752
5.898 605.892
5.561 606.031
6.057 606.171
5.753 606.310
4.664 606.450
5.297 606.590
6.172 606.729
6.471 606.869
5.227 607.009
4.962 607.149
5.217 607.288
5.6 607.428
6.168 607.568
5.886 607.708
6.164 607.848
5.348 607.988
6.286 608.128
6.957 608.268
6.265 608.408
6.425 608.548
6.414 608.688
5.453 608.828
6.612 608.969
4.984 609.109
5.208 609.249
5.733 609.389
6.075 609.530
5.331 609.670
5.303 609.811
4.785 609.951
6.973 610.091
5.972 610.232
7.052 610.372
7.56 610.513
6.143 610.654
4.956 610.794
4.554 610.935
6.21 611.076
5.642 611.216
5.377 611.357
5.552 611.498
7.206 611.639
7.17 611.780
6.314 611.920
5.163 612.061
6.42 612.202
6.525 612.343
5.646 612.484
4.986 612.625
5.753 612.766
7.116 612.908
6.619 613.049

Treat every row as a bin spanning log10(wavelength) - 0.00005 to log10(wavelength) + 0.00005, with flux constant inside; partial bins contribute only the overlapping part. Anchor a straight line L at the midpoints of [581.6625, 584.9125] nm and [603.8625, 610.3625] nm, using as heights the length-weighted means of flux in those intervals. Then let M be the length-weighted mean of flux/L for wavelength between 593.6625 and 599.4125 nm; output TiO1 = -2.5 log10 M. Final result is 0.058 mag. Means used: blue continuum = 6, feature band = 5.57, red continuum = 5.78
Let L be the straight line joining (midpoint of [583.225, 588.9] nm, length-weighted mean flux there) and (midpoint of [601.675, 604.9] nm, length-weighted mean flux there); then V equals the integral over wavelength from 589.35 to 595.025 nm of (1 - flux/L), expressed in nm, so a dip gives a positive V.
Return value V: 0.18 nm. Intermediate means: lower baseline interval 5.81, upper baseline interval 5.67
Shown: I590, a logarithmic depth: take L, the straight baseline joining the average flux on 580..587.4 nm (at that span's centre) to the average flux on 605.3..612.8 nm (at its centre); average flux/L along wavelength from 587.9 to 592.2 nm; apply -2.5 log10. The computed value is 0.12 mag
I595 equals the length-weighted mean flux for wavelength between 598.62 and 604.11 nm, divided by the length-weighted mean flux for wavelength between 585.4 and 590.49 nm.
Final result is 1.06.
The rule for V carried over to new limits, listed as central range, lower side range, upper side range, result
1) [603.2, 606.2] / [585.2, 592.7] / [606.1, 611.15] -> 0.042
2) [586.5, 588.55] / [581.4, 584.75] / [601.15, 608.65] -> 0.067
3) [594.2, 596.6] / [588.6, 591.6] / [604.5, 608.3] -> -0.099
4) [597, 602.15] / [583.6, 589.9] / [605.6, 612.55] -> 0.113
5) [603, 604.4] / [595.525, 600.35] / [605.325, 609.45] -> 0.034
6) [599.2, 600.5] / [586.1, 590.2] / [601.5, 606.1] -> -0.054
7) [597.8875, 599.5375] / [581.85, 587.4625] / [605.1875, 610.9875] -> 0.092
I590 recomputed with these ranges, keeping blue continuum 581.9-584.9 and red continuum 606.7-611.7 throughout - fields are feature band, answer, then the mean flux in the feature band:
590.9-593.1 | 0.07 mag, 5.6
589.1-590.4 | 0.25 mag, 4.73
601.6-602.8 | 0.01 mag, 5.86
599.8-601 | 0.01 mag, 5.87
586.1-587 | 0.06 mag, 5.64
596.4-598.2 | 0.07 mag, 5.56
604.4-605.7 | 0.03 mag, 5.76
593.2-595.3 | 0.02 mag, 5.85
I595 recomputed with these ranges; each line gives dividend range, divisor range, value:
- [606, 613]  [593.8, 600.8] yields 1.05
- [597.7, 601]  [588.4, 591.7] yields 1.11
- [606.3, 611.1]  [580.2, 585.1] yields 0.98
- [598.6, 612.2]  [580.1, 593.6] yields 1.02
